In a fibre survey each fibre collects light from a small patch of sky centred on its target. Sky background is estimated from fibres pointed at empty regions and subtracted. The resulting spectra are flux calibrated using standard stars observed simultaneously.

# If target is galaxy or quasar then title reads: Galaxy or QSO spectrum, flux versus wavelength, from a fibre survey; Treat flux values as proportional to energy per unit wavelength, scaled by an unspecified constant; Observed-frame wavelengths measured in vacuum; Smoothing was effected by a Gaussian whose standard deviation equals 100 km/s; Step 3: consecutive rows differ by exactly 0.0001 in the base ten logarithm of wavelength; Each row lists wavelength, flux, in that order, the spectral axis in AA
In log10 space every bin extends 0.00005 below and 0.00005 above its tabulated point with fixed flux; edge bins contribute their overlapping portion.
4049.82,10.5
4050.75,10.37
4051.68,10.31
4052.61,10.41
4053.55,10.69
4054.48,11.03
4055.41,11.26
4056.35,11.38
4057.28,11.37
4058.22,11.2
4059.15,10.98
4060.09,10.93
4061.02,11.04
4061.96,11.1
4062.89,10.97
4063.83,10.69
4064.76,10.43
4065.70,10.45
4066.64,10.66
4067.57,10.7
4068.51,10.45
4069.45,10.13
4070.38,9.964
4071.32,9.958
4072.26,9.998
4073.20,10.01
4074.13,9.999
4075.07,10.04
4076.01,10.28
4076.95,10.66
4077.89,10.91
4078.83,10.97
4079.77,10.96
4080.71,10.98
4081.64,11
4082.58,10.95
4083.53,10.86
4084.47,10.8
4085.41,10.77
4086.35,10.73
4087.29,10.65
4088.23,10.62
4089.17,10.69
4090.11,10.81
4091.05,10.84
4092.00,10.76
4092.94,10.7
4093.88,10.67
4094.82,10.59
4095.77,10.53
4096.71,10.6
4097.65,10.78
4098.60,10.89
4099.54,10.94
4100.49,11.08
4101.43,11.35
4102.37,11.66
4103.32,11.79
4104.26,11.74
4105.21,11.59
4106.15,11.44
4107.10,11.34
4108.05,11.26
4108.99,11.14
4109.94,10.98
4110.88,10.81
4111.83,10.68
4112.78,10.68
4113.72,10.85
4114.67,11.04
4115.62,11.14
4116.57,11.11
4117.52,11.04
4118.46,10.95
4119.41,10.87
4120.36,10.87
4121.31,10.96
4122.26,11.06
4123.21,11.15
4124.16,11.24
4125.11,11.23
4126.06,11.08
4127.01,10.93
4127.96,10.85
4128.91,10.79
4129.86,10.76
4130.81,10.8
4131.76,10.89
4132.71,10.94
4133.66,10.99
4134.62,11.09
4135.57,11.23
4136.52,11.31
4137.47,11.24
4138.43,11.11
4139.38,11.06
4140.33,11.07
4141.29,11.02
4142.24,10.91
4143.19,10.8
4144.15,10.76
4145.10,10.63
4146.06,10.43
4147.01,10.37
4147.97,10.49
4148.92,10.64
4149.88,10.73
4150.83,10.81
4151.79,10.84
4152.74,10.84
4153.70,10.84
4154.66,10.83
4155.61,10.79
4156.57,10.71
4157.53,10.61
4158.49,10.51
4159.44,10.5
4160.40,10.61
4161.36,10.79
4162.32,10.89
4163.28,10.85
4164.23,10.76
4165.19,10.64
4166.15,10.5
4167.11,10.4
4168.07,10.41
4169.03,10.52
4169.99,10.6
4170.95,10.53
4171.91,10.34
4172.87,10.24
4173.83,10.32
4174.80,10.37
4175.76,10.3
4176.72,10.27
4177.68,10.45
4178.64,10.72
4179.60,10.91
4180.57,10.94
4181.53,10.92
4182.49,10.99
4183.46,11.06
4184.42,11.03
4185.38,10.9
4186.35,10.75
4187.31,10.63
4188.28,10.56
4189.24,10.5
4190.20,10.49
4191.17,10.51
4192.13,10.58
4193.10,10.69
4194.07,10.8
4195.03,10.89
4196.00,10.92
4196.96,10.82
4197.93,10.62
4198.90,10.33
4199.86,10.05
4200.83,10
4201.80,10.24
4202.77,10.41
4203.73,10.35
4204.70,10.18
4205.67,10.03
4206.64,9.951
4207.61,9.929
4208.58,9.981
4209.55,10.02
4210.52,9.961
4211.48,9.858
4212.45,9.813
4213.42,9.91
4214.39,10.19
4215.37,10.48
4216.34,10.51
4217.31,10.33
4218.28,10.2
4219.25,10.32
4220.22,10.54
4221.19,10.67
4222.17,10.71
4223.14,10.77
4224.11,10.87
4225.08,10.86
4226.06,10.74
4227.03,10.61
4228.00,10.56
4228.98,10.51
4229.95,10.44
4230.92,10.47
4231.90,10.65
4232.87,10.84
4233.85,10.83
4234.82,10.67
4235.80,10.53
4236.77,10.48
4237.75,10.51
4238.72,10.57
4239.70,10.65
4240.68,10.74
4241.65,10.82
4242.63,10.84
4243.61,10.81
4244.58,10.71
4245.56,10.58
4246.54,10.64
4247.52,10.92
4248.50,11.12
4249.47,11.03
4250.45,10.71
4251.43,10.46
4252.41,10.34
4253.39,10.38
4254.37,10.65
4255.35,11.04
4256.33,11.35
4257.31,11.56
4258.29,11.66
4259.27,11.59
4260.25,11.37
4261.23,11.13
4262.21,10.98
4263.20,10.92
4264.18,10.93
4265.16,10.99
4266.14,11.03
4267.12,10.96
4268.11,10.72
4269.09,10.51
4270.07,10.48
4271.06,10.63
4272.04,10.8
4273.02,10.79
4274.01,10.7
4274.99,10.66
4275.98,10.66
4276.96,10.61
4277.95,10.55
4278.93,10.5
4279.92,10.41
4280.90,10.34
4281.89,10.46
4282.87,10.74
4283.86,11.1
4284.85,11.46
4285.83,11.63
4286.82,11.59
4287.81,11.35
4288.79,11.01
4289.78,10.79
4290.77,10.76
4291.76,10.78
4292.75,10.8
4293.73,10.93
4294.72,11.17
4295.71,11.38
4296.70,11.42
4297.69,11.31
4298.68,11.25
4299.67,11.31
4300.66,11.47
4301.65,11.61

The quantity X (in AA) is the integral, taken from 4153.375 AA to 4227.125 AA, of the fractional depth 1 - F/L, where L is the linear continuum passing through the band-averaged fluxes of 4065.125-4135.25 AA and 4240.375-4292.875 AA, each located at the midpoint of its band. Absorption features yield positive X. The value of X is 2.4 AA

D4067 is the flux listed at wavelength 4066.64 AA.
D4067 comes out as 10.66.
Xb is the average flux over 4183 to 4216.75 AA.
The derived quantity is 10.4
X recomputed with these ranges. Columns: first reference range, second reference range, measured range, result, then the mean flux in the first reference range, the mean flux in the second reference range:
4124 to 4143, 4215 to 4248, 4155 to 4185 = 0.7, 11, 10.6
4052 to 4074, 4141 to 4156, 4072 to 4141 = -1.4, 10.7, 10.7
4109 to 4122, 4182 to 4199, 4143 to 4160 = 0.3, 10.9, 10.7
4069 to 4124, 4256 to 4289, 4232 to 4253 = 0.4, 10.8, 10.9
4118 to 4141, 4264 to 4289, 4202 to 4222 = 1.3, 11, 10.8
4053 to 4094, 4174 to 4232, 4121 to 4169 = -1.1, 10.7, 10.5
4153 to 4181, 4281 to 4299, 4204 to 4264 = 1.4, 10.6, 11.1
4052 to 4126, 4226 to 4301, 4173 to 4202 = 0.6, 10.9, 10.9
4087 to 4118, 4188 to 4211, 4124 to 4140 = -0.3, 11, 10.4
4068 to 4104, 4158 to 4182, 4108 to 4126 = -0.6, 10.7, 10.6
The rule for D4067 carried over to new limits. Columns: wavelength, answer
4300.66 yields 11.47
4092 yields 10.76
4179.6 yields 10.91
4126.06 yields 11.08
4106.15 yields 11.44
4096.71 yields 10.6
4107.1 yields 11.34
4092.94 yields 10.7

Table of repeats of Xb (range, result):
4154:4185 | 10.6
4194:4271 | 10.6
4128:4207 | 10.7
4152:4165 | 10.7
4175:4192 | 10.7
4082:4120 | 11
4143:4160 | 10.7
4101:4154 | 11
